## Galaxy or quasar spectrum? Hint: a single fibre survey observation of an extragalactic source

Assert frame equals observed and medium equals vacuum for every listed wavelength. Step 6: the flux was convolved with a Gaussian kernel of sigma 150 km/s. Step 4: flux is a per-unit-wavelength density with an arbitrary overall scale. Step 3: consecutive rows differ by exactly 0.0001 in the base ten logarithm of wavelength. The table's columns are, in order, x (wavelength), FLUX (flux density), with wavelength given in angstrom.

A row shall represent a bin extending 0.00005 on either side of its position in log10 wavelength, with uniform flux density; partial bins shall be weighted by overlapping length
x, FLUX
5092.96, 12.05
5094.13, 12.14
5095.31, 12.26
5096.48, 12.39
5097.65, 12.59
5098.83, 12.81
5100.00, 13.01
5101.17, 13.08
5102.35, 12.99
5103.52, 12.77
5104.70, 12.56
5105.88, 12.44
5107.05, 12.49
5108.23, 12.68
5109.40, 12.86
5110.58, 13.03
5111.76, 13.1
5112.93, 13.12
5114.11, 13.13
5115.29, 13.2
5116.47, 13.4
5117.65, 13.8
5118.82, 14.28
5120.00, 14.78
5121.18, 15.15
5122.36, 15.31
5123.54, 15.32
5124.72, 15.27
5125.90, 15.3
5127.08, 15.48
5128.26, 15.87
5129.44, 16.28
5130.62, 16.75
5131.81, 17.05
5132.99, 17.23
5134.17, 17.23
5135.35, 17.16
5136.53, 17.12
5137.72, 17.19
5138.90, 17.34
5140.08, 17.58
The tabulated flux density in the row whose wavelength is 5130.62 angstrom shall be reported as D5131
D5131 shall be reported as 16.75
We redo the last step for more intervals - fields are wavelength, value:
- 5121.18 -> 15.15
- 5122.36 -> 15.31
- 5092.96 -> 12.05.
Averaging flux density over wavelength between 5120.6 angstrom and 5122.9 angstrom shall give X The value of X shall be 15.2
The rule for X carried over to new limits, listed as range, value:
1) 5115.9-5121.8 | 14.3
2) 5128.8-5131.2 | 16.5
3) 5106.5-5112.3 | 12.8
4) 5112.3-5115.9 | 13.2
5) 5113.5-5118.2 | 13.4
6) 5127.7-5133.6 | 16.6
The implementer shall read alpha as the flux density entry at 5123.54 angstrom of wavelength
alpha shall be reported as 15.32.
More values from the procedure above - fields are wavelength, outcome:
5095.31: 12.26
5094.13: 12.14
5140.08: 17.58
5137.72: 17.19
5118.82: 14.28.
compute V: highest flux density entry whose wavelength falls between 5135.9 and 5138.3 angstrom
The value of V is 17.19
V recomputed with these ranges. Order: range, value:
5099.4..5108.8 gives 13.08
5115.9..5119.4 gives 14.28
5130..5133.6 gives 17.23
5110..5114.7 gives 13.13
